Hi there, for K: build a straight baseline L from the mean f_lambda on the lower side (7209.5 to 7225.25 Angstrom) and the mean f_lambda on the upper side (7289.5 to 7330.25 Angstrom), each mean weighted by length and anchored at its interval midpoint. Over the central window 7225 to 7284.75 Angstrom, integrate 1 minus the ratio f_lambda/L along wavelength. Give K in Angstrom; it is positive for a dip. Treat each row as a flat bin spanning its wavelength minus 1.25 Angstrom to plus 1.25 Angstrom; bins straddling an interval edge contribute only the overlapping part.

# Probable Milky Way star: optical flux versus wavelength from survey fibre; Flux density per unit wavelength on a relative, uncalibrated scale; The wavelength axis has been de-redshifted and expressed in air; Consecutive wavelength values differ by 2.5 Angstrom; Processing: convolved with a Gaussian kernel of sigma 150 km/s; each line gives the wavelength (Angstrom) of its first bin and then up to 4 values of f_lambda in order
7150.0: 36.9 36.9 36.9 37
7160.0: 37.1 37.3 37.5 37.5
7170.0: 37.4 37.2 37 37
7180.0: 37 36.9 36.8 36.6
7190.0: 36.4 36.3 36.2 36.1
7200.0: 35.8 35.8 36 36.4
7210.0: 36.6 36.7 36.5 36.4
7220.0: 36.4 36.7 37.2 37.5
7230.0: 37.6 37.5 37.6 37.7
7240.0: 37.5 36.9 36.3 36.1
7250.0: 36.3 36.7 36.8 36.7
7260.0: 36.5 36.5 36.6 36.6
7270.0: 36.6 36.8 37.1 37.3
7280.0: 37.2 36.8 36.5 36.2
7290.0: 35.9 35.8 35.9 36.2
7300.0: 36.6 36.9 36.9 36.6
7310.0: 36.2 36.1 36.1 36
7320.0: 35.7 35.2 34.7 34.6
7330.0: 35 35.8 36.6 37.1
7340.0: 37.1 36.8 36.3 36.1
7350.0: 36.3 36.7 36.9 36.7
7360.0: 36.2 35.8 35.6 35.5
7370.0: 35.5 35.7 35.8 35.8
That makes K -1.0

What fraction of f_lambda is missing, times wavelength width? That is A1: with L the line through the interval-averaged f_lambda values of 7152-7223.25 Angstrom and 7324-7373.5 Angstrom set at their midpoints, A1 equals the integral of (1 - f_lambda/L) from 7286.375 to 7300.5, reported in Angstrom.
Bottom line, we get 0.1 Angstrom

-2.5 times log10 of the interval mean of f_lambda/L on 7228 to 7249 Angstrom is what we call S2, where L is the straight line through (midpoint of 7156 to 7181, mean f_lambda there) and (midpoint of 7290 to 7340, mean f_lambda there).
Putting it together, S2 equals -0.015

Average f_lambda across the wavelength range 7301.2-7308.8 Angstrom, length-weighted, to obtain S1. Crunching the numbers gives 36.8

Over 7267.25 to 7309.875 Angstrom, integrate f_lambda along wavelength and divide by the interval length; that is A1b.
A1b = 36.6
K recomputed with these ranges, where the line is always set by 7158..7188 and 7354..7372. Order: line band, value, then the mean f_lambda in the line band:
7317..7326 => 0.2 Angstrom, 35.4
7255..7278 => -0.1 Angstrom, 36.7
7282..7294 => 0.1 Angstrom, 36.2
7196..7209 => 0.3 Angstrom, 36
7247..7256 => 0.0 Angstrom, 36.5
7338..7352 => -0.2 Angstrom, 36.6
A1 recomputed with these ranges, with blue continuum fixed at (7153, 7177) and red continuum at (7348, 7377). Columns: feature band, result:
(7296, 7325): 0.16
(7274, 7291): -0.09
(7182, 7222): 0.67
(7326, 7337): 0.20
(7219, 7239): -0.25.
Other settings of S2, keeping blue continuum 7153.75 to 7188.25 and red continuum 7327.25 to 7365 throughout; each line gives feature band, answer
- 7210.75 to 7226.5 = 0.01 mag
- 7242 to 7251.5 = 0.01 mag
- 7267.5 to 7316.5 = 0.00 mag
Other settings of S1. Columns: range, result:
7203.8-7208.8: 36.2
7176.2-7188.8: 36.9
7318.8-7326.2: 35.2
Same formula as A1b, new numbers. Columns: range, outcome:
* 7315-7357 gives 36.1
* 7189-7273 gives 36.7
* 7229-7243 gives 37.5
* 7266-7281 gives 36.9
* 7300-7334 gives 35.9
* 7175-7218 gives 36.5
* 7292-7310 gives 36.4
